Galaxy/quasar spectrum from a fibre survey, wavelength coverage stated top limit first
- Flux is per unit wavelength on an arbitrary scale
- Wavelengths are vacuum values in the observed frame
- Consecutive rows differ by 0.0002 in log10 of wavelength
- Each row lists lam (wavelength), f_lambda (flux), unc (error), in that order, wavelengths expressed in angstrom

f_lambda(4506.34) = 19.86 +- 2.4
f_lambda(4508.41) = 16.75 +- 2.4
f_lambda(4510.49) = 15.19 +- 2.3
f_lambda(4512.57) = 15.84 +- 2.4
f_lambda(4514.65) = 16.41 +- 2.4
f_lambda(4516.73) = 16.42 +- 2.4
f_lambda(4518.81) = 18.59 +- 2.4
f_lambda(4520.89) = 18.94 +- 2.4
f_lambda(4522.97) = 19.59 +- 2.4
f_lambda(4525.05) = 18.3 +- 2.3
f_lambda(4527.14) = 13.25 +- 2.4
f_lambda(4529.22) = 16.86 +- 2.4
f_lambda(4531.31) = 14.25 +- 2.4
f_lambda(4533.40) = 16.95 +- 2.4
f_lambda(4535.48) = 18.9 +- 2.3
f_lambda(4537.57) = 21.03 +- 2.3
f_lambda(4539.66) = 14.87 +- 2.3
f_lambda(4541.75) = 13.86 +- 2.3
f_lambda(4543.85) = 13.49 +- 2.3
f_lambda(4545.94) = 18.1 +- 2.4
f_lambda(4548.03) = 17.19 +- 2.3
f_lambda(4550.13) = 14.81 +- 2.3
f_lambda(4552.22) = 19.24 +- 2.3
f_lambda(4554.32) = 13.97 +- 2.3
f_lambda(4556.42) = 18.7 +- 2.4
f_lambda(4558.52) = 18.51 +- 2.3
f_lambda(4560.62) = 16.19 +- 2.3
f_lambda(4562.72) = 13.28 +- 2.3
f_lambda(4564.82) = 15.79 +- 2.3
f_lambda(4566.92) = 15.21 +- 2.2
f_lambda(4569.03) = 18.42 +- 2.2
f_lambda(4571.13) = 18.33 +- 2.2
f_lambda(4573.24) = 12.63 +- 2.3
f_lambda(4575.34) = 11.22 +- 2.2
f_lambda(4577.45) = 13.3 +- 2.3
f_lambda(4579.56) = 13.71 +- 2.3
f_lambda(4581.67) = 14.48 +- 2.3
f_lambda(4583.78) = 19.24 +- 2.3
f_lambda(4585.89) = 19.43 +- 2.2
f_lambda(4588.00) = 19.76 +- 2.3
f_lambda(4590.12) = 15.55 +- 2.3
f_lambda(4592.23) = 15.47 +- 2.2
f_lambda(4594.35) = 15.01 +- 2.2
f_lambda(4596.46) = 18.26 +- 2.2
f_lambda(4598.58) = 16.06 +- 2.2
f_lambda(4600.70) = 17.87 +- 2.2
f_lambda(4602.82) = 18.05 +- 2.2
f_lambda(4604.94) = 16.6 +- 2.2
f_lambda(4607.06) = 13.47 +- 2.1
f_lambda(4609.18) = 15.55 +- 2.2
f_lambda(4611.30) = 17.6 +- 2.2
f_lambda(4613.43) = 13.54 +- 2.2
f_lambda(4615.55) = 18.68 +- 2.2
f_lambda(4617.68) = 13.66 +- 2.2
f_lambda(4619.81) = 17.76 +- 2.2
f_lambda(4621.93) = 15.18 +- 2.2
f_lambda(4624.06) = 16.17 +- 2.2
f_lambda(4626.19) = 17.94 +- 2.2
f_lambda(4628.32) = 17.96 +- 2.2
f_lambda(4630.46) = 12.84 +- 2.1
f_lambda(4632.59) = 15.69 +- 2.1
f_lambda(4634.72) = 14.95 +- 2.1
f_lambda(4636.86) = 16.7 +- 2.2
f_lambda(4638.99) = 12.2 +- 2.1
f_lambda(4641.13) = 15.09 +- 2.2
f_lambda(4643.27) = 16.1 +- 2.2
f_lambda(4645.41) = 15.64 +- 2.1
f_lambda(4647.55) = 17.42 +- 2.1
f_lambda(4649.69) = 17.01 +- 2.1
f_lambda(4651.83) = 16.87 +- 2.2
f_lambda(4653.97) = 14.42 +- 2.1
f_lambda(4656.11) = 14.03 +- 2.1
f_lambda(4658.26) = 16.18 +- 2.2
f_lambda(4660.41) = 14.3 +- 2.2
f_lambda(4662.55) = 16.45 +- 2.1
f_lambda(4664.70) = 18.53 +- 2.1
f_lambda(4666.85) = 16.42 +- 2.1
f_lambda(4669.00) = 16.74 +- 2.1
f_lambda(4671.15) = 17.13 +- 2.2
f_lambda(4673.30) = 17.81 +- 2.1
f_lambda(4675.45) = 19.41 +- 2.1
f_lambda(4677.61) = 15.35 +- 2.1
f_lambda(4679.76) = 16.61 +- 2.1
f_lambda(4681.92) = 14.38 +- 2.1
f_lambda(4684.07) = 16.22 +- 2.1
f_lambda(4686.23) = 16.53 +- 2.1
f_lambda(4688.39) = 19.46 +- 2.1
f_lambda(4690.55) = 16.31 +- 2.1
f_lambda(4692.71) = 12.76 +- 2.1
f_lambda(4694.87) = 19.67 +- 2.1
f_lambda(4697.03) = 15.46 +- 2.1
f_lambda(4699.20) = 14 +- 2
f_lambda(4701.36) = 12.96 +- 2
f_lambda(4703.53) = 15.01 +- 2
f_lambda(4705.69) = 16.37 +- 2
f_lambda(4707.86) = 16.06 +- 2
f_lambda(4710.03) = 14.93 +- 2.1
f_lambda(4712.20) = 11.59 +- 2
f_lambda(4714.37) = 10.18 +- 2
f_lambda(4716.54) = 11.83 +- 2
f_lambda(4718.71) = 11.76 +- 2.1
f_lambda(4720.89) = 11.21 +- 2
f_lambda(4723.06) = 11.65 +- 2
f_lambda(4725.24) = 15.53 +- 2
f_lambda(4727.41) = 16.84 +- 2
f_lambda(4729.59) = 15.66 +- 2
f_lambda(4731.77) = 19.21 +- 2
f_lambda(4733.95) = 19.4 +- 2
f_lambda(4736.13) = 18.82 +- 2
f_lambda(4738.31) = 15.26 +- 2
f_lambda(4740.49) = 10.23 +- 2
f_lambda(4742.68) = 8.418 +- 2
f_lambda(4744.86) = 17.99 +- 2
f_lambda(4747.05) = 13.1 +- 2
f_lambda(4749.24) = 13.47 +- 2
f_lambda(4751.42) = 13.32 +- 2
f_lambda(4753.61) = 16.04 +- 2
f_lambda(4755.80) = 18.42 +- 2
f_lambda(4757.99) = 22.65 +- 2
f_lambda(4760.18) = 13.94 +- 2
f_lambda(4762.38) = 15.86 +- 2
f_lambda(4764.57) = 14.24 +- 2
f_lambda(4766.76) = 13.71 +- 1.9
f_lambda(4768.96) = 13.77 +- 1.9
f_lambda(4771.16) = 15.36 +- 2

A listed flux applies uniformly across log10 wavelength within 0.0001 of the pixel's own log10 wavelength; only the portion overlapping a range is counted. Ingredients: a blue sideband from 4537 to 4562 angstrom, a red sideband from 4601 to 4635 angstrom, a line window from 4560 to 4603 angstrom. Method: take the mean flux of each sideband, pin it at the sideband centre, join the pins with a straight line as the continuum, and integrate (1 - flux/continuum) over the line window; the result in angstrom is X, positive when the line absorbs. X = 0.7 angstrom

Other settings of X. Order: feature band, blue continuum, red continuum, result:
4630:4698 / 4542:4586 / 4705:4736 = -4.99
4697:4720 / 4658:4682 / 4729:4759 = 3.85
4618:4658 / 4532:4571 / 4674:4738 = 0.42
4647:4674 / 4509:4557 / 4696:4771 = -1.67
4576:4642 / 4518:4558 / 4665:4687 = 3.07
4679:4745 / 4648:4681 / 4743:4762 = 5.16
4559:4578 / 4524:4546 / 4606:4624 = 1.14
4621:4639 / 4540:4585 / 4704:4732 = -0.94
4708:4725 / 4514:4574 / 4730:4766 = 3.76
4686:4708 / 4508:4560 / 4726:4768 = 0.06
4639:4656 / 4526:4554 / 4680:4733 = -0.39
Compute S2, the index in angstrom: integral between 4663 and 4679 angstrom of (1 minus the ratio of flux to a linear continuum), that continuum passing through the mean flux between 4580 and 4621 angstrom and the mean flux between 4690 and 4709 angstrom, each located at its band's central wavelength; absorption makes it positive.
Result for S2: -1.6 angstrom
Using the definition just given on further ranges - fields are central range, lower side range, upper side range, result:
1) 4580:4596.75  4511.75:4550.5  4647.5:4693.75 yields -0.38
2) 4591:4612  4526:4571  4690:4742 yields -0.72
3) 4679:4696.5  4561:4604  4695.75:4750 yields -2.04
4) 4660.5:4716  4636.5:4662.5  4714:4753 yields -3.21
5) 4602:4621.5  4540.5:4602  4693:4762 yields -0.32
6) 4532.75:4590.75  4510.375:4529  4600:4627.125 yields 1.42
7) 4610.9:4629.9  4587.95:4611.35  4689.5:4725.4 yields -0.51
